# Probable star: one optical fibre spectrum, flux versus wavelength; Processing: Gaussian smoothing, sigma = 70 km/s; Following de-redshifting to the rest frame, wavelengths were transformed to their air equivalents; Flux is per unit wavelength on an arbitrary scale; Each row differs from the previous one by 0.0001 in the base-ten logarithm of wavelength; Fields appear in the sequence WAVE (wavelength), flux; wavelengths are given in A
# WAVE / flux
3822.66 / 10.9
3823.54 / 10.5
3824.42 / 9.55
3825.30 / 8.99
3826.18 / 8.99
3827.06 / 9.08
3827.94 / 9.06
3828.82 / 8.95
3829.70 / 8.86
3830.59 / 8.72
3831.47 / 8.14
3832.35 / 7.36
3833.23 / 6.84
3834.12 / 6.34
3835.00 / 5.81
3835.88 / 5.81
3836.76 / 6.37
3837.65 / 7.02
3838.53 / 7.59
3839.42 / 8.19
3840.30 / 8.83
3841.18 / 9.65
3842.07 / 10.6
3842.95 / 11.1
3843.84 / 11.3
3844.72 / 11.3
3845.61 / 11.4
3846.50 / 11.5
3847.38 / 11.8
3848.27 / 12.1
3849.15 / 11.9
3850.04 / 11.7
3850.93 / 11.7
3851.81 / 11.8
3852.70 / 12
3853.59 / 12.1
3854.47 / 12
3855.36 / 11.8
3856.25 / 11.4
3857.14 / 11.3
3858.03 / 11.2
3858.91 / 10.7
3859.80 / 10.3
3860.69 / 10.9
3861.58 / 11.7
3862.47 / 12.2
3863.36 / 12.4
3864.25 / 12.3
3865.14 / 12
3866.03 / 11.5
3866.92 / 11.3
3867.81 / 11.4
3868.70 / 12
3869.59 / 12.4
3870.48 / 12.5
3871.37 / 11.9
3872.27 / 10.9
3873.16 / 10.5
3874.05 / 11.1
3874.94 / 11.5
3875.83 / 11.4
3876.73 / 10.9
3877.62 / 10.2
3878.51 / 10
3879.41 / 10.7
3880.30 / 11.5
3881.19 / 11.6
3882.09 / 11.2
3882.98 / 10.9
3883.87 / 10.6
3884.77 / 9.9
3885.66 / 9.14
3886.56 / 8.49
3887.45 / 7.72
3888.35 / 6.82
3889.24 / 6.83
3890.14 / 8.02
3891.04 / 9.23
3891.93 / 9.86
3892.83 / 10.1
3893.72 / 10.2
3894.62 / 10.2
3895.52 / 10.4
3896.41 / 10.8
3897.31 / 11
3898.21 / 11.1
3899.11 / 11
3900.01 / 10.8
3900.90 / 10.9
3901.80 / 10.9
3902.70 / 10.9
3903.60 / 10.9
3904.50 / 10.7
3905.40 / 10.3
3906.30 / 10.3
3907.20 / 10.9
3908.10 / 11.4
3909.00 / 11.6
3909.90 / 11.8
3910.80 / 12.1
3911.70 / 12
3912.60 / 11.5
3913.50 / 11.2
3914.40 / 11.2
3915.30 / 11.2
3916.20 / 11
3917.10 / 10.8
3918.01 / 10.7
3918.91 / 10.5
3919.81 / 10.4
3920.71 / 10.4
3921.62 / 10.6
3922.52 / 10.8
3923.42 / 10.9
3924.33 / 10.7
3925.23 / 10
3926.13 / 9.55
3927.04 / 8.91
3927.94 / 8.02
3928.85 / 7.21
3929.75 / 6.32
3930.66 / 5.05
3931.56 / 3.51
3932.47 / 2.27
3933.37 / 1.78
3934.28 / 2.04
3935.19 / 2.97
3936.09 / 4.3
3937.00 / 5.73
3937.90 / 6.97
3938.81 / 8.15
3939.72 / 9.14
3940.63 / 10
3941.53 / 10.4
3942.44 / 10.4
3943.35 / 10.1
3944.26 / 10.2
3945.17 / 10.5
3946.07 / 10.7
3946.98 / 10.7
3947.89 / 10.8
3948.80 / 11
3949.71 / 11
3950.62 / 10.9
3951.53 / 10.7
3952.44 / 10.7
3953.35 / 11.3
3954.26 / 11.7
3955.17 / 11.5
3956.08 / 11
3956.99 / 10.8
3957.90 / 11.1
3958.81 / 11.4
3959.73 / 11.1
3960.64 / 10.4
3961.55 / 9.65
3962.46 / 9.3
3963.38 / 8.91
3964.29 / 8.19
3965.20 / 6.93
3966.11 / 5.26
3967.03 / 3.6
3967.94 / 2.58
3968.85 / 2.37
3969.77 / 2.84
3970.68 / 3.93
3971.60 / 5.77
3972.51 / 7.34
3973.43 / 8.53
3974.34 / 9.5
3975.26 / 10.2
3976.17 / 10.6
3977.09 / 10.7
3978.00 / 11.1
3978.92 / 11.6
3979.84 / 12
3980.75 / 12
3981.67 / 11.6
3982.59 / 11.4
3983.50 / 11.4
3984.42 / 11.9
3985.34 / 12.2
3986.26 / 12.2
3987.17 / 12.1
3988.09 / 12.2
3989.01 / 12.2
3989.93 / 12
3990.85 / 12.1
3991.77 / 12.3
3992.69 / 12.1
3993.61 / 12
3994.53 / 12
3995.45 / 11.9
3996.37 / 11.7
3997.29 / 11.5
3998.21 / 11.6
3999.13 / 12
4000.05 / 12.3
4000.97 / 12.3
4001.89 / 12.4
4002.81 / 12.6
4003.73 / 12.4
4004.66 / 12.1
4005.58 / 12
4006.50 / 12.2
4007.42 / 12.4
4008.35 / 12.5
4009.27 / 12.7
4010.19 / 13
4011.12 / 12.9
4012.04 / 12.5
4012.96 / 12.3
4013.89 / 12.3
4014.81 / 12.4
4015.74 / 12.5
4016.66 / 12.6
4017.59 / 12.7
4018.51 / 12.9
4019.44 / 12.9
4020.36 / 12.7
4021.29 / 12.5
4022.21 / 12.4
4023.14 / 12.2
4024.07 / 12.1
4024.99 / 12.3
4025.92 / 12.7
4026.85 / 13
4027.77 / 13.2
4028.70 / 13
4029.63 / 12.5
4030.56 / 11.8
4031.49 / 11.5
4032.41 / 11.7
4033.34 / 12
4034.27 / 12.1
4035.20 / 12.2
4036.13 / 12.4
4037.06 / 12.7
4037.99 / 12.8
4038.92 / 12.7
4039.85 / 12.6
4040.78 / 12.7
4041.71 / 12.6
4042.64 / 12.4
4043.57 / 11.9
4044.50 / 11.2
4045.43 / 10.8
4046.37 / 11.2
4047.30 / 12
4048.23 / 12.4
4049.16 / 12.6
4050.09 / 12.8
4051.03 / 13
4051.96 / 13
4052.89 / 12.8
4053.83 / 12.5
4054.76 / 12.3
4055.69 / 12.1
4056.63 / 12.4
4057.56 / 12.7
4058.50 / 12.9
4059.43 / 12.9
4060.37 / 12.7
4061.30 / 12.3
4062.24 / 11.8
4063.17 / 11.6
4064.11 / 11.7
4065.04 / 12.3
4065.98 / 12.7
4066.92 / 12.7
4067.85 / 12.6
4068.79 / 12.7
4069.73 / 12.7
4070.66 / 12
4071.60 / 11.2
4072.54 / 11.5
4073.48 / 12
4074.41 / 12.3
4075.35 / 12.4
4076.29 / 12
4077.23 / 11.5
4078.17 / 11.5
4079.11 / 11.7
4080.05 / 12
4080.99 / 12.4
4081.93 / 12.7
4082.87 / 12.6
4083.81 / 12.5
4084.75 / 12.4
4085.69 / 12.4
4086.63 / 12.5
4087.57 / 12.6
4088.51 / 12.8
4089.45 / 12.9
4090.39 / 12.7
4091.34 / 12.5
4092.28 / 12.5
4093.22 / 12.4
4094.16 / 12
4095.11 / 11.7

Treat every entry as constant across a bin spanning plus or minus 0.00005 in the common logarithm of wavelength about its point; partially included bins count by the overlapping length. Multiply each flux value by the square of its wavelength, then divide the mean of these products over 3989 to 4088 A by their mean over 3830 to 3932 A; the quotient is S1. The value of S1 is 1.30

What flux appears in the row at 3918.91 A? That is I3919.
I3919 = 10.5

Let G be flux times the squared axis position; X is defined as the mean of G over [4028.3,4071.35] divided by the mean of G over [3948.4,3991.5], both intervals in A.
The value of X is 1.31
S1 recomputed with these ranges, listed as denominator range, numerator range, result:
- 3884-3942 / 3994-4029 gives 1.41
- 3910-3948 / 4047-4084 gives 1.49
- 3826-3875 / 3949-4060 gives 1.18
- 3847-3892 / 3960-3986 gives 0.84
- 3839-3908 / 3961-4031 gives 1.09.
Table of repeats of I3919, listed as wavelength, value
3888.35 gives 6.82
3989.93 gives 12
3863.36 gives 12.4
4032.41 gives 11.7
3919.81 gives 10.4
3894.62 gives 10.2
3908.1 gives 11.4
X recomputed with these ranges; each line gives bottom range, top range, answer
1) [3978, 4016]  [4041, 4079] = 1.04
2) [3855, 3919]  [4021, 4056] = 1.23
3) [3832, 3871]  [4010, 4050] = 1.28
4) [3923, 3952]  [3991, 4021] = 1.56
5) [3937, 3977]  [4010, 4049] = 1.42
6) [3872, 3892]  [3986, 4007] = 1.29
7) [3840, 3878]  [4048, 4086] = 1.20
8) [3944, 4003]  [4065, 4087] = 1.25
